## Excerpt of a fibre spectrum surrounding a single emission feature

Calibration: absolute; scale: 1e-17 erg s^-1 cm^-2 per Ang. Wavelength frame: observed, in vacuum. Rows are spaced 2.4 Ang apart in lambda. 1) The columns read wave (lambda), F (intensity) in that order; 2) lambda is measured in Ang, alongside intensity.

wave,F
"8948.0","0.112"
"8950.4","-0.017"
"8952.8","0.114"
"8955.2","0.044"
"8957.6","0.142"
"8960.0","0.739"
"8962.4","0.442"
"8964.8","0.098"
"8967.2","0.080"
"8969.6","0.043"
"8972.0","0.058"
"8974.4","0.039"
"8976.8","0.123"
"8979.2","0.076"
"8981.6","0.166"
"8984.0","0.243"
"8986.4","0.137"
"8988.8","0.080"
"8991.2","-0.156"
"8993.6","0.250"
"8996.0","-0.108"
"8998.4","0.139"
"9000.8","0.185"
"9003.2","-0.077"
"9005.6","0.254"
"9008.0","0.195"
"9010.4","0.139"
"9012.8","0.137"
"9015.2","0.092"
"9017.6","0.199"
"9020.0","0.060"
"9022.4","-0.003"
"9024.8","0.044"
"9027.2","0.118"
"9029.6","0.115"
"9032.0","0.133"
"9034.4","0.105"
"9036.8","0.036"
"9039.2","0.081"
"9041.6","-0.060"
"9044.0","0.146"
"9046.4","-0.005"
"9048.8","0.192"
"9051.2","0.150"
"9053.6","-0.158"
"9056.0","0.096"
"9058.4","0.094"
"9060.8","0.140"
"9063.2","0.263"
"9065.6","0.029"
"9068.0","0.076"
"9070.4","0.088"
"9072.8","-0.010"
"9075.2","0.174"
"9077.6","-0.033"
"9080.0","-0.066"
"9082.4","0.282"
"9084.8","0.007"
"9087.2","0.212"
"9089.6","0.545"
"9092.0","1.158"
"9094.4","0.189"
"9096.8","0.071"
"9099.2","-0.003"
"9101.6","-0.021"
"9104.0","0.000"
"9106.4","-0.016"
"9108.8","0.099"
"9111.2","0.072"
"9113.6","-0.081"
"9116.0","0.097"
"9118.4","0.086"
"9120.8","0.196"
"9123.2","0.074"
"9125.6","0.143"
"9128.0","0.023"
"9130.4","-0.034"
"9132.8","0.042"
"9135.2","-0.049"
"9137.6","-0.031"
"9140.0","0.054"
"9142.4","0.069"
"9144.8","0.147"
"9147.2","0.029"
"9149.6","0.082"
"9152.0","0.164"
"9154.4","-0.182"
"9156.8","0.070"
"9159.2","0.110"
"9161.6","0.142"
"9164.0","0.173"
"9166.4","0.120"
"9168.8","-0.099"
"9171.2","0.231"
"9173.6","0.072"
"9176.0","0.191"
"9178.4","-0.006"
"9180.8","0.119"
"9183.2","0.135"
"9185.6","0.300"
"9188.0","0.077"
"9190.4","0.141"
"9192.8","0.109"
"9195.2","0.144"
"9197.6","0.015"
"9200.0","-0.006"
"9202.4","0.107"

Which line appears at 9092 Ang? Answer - H-beta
